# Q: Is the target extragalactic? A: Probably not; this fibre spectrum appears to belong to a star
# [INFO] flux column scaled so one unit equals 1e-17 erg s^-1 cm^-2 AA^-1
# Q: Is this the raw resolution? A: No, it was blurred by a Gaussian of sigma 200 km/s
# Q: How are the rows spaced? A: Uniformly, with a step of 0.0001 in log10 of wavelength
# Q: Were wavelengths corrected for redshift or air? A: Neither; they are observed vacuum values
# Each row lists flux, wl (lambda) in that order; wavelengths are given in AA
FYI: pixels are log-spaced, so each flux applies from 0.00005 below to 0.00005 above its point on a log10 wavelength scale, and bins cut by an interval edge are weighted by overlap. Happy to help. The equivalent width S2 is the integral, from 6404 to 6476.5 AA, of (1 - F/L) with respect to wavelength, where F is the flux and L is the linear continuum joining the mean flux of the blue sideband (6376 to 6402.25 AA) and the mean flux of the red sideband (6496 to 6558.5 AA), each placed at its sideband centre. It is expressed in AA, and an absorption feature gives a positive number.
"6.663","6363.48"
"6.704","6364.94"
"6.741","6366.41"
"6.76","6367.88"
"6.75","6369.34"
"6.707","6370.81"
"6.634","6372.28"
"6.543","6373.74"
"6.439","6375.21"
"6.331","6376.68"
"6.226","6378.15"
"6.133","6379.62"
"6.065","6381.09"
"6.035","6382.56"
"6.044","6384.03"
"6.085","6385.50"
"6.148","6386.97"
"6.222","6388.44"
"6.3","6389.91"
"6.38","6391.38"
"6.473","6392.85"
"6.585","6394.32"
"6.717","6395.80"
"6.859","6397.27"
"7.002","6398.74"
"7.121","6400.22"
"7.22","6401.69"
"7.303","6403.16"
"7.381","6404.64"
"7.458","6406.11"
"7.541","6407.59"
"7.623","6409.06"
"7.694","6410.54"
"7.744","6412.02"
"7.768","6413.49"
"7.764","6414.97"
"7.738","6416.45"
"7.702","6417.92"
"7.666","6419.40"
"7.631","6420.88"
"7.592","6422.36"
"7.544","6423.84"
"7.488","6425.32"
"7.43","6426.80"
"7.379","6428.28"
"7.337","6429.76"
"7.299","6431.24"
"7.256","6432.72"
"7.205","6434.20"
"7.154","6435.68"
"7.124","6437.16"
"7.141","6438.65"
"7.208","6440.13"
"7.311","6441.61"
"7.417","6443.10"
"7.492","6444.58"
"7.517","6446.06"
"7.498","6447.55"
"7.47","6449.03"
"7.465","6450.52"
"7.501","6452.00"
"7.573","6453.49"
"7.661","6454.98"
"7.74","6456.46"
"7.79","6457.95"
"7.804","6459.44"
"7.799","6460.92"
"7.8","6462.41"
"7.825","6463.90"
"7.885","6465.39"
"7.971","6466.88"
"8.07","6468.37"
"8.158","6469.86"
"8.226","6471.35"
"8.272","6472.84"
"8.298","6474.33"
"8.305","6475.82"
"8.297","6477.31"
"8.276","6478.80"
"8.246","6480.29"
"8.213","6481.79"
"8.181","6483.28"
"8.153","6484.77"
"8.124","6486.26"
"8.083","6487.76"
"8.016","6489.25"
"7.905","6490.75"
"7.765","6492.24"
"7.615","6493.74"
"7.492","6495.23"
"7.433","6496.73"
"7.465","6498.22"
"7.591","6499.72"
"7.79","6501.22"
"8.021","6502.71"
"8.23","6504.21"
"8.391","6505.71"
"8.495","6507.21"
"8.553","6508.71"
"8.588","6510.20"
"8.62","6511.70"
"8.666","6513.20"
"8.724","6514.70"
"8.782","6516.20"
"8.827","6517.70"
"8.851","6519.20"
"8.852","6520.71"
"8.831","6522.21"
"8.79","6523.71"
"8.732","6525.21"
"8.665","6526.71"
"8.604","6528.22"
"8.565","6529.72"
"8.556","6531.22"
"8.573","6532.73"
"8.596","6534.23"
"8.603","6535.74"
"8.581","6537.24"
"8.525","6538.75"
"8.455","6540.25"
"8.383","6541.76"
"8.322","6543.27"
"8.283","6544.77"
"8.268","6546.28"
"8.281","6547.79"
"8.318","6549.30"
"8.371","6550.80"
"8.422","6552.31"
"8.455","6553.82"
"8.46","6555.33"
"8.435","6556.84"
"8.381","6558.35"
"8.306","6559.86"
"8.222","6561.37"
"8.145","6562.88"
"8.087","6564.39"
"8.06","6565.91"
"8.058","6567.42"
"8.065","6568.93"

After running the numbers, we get -4.6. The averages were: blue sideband 6.44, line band 7.63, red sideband 8.44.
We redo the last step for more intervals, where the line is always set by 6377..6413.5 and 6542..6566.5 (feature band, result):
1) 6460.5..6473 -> -0.9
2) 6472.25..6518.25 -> -2.6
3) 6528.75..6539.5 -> -0.6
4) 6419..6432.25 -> -0.8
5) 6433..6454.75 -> -0.4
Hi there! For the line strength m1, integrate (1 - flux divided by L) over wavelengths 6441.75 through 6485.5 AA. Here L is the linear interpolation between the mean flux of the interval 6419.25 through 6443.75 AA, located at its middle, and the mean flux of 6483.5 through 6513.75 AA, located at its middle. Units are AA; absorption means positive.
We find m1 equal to -1.1 AA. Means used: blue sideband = 7.35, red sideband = 8.05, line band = 7.89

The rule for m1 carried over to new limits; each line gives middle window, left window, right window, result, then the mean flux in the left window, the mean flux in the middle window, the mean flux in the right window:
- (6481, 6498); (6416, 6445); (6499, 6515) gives 0.46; 7.4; 7.89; 8.33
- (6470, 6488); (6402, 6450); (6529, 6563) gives -0.78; 7.46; 8.23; 8.42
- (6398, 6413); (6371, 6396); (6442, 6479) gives -1.48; 6.31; 7.42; 7.83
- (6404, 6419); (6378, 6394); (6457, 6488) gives -1.97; 6.2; 7.65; 8.08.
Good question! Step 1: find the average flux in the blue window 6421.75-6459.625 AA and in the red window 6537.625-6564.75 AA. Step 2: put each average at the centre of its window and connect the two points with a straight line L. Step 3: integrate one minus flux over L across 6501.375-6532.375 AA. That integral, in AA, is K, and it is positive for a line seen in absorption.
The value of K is -2.1 AA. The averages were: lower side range 7.43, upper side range 8.35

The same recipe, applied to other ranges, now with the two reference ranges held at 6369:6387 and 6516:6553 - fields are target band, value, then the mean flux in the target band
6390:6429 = -3.2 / 7.32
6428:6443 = -0.2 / 7.24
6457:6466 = -0.4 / 7.81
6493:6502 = 0.5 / 7.57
